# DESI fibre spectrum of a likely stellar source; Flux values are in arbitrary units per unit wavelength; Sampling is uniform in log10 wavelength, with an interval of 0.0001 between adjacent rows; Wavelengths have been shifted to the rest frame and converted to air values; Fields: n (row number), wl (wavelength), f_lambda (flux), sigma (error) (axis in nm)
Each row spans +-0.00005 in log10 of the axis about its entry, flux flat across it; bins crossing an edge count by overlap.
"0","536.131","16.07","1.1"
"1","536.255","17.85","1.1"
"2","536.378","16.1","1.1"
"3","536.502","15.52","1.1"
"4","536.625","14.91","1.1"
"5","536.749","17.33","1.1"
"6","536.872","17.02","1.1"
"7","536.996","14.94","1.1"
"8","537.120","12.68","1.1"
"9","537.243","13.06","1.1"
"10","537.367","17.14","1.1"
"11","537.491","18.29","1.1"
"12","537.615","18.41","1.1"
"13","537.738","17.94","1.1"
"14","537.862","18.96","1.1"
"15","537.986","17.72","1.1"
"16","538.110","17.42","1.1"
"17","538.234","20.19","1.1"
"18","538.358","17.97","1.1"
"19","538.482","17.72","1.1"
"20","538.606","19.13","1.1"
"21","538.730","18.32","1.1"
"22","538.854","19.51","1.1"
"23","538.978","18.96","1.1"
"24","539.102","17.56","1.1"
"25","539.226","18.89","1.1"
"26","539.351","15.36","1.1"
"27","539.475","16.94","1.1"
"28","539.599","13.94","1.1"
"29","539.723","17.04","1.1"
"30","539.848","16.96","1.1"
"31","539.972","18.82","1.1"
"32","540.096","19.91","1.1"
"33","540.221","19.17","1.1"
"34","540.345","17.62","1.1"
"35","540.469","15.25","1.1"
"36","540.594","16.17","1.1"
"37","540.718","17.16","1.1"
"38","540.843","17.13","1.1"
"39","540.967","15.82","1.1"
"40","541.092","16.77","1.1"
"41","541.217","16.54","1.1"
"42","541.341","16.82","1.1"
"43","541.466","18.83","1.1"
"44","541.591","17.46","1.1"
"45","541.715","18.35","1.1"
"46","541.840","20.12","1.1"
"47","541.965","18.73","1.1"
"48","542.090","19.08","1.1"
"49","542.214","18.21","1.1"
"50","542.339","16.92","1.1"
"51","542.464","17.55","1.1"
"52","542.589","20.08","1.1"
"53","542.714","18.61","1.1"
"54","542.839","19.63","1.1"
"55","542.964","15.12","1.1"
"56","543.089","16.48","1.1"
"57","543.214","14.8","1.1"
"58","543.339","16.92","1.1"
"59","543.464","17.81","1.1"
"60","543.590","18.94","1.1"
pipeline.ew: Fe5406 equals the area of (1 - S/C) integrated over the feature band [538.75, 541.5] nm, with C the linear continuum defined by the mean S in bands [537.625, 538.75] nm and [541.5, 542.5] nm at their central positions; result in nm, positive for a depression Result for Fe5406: 0.16 nm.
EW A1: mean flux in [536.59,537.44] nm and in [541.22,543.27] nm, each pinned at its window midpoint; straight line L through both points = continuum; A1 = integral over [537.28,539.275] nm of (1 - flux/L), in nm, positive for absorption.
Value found -0.294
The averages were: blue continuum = 15.3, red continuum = 17.9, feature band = 18.3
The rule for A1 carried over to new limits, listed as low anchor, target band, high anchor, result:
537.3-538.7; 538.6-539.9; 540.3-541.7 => 0.02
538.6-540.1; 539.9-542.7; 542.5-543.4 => -0.05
